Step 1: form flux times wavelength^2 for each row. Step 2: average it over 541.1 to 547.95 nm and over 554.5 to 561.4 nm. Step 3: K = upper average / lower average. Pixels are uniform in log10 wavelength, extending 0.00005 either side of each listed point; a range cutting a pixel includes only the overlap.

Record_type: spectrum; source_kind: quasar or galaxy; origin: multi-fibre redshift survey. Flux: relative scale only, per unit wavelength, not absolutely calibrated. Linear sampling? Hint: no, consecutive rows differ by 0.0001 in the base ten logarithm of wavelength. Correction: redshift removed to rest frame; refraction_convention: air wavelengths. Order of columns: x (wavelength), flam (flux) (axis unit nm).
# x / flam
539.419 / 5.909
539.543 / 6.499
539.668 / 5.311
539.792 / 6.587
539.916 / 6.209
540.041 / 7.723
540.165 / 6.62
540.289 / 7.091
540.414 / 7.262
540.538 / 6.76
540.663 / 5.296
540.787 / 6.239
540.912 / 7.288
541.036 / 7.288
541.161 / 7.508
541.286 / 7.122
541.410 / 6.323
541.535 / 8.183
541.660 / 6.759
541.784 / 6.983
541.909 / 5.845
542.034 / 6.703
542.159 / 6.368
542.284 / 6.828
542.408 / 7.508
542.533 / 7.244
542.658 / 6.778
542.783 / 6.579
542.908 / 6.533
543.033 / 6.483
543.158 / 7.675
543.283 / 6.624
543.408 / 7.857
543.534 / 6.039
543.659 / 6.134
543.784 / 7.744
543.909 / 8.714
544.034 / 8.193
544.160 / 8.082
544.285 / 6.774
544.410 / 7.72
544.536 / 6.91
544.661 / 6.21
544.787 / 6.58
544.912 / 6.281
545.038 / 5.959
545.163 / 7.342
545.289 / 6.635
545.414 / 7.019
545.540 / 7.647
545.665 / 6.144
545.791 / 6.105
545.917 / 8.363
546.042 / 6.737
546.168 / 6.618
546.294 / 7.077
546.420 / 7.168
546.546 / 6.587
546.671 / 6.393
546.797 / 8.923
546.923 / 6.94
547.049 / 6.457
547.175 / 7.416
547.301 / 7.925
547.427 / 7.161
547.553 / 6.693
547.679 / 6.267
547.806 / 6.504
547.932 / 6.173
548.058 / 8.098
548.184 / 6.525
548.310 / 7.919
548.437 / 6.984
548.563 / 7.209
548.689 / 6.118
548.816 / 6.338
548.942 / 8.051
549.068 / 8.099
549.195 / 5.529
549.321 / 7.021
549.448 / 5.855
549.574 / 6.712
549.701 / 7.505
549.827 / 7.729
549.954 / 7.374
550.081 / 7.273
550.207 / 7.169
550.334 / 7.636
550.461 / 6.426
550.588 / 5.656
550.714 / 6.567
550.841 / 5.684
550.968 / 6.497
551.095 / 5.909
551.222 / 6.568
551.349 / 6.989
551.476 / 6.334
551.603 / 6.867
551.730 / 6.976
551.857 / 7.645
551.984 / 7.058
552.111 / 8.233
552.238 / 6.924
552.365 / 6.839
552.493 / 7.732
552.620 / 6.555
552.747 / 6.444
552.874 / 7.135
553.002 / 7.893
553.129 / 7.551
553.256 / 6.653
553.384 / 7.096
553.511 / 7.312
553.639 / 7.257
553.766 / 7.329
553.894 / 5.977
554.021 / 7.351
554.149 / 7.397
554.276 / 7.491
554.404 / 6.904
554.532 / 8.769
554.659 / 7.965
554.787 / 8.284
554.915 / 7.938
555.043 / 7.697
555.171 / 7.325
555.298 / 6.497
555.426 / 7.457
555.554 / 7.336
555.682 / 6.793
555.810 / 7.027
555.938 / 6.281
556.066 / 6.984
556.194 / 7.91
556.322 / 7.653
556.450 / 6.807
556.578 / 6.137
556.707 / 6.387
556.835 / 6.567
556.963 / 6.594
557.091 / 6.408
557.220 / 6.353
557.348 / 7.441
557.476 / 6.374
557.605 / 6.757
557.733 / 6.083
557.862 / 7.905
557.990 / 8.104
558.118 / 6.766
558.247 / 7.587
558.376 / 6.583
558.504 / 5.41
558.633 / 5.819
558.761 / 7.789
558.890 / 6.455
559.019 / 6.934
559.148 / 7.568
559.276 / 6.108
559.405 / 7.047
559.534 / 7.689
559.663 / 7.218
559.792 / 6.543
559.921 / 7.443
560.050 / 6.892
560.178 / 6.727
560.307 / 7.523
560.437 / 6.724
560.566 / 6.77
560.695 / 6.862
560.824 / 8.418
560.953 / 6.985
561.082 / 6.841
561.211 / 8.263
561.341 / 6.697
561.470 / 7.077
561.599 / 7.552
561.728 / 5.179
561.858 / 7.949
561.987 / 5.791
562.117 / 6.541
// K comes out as 1.06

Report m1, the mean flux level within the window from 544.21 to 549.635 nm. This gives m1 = 6.91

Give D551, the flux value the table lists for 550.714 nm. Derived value 6.567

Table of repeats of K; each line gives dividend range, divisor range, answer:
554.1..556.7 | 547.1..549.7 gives 1.08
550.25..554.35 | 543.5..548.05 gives 1.01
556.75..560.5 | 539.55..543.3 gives 1.08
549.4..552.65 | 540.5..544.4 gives 1.02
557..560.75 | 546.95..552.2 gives 1.03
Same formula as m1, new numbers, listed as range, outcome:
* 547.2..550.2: 7.01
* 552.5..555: 7.34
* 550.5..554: 6.88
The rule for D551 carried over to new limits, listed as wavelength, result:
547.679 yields 6.267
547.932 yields 6.173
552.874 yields 7.135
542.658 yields 6.778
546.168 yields 6.618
